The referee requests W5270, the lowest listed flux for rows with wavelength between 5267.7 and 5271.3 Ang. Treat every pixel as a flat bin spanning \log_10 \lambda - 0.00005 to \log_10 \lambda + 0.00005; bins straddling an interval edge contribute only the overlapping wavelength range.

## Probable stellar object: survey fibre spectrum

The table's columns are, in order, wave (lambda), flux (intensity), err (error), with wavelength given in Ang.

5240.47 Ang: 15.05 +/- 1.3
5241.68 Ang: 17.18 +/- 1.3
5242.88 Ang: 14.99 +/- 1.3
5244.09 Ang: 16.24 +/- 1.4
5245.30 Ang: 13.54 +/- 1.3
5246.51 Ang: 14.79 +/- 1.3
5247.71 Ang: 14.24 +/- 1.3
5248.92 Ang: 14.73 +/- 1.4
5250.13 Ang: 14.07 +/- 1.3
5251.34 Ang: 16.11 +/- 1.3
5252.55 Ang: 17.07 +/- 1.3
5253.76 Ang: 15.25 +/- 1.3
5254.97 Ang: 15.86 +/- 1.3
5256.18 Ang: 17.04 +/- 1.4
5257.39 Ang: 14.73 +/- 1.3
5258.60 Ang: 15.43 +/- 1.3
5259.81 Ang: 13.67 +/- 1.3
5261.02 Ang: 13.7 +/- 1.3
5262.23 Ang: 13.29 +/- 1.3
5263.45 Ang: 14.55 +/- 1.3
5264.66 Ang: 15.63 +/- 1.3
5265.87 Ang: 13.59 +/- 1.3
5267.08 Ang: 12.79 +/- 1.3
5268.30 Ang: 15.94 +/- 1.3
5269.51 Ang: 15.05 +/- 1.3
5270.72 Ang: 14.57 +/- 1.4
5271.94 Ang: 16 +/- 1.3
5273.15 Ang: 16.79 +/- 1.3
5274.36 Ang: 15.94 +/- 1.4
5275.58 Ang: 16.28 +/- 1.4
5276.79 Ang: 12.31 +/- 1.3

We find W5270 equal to 14.57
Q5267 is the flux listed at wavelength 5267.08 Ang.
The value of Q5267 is 12.79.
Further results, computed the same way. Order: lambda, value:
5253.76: 15.25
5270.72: 14.57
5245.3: 13.54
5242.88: 14.99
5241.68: 17.18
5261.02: 13.7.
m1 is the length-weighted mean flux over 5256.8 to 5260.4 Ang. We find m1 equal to 14.6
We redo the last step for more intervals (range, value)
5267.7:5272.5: 15.4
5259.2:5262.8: 13.6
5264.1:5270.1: 14.6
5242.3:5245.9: 14.9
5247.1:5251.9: 14.8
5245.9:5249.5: 14.6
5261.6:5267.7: 14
